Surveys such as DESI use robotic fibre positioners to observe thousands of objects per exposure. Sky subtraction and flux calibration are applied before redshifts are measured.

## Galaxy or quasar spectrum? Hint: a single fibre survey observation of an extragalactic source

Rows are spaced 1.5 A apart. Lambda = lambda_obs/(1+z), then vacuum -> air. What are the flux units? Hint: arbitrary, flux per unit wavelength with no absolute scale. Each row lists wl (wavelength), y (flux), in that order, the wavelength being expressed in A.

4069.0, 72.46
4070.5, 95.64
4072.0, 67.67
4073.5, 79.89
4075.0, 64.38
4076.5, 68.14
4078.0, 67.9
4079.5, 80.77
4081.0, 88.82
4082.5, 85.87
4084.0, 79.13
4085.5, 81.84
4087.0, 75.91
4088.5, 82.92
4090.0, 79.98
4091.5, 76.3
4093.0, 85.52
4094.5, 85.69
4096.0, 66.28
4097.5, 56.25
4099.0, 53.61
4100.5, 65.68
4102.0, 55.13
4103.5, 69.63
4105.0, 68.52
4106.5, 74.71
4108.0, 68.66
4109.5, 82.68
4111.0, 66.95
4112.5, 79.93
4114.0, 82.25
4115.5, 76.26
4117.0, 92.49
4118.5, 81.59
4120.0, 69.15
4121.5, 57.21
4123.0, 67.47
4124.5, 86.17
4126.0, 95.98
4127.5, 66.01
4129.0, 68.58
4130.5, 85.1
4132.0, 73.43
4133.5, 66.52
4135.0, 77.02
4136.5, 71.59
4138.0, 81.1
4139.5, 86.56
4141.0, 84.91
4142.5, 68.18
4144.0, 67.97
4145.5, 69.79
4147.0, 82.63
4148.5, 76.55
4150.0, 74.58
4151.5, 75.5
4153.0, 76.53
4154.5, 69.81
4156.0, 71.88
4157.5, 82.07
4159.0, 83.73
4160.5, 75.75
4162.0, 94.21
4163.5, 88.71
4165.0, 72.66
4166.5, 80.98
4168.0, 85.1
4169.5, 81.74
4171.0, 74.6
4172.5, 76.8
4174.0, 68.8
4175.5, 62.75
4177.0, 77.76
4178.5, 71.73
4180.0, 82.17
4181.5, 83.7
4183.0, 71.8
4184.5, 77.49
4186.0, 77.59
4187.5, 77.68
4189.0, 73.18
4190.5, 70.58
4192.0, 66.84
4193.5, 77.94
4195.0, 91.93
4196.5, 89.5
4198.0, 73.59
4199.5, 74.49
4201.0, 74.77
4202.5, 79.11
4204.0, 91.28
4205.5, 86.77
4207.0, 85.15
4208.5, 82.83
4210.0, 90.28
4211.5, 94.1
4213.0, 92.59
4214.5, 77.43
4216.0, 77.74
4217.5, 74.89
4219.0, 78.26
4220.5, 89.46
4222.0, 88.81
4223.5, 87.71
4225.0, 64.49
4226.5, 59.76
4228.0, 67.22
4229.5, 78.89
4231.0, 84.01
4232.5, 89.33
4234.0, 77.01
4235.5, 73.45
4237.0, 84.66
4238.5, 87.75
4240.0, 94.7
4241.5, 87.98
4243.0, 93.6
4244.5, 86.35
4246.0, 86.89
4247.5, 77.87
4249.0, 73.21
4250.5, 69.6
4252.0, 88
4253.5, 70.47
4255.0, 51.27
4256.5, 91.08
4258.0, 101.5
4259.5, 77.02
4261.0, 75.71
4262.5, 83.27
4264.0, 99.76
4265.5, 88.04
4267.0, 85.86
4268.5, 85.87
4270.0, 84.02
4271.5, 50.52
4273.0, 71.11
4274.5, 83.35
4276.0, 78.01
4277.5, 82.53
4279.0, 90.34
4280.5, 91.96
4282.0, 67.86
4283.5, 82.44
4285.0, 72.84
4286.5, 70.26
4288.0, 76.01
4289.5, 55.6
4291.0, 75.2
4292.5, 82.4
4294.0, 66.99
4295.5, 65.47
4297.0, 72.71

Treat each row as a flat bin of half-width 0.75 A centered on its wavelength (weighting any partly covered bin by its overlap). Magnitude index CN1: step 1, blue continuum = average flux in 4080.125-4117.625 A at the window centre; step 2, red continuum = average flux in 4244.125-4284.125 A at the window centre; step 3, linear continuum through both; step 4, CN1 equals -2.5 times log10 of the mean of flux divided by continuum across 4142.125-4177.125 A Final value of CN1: 0.01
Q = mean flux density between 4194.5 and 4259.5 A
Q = 81.8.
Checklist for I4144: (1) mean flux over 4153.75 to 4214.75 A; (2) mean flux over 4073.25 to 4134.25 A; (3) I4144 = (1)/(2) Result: 1.1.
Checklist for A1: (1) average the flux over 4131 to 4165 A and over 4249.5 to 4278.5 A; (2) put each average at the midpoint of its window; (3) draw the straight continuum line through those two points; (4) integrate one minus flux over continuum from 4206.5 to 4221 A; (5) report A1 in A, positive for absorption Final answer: -1.01 A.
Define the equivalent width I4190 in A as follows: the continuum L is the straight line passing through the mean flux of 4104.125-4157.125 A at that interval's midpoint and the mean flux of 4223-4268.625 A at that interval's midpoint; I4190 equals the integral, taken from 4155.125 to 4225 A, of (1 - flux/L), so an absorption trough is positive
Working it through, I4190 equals -1.3 A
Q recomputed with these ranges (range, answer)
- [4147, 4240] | 79.3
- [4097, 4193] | 75.1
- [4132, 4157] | 75.1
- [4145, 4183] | 77.6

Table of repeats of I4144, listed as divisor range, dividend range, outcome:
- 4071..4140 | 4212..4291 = 1.07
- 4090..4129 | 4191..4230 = 1.10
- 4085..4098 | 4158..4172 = 1.06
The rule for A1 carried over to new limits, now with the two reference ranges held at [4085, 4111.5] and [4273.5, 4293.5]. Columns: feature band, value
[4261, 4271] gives -1.2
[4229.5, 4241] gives -1.2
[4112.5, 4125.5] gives -0.8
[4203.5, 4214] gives -1.9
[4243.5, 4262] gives -0.7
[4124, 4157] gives -1.3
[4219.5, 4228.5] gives -0.1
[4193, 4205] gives -1.1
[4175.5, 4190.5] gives -0.3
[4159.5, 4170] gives -1.3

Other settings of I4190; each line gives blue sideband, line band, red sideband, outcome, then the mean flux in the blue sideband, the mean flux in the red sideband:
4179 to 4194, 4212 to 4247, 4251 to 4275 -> -1.61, 75.8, 80.3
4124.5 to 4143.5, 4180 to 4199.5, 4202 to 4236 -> 0.56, 77.3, 81.4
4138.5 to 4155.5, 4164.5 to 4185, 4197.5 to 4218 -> 0.67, 75.8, 82.7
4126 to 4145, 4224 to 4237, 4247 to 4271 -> 0.77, 75.5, 81.1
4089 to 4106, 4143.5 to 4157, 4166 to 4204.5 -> 0.01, 69.6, 77.3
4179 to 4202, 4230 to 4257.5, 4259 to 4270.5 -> 0.42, 77.5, 85.1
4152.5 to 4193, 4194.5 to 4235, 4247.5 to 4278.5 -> -1.70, 76.9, 79.6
